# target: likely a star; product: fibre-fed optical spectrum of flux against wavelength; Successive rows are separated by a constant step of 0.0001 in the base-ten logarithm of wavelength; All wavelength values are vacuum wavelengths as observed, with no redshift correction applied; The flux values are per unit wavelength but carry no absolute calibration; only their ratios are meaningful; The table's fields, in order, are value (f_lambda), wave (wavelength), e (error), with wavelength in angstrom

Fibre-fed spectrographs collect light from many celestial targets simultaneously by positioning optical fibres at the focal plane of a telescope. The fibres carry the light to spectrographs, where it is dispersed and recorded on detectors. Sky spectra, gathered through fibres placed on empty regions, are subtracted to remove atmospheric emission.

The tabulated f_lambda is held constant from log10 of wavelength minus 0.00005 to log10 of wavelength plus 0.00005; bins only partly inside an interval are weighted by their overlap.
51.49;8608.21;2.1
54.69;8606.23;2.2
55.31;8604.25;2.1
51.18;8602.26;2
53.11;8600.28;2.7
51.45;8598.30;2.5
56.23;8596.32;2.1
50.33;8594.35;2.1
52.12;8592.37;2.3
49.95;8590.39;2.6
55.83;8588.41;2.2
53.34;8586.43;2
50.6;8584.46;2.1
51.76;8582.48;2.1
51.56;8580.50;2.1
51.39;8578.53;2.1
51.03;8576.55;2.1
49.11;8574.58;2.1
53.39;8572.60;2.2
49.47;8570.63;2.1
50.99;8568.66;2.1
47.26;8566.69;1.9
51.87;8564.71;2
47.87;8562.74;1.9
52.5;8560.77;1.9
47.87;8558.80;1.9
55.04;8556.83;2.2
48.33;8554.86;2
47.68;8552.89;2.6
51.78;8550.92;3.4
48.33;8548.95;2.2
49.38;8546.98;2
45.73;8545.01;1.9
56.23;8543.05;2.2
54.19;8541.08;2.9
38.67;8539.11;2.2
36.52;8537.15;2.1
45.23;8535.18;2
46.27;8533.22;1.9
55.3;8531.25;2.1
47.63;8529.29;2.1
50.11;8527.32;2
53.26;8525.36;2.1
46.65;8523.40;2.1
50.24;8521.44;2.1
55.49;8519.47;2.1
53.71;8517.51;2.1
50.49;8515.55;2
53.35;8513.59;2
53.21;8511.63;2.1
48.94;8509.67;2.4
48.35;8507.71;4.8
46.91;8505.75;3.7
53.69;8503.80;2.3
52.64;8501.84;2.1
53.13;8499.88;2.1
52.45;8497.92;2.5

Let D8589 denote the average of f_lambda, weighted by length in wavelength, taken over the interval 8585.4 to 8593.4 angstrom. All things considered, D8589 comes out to 52.8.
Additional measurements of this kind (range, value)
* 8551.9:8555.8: 48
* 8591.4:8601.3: 52.7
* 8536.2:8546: 46.3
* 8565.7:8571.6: 49.3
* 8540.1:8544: 55.2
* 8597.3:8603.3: 51.9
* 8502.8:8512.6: 50.2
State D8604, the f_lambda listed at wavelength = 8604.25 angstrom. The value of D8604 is 55.31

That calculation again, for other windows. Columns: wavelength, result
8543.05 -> 56.23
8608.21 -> 51.49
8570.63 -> 49.47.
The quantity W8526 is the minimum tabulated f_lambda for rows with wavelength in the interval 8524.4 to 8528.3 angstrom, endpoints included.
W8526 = 50.11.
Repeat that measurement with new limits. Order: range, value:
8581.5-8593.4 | 49.95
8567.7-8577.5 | 49.11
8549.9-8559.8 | 47.68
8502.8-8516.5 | 46.91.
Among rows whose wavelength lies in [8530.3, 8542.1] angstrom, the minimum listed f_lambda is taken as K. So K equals 36.52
